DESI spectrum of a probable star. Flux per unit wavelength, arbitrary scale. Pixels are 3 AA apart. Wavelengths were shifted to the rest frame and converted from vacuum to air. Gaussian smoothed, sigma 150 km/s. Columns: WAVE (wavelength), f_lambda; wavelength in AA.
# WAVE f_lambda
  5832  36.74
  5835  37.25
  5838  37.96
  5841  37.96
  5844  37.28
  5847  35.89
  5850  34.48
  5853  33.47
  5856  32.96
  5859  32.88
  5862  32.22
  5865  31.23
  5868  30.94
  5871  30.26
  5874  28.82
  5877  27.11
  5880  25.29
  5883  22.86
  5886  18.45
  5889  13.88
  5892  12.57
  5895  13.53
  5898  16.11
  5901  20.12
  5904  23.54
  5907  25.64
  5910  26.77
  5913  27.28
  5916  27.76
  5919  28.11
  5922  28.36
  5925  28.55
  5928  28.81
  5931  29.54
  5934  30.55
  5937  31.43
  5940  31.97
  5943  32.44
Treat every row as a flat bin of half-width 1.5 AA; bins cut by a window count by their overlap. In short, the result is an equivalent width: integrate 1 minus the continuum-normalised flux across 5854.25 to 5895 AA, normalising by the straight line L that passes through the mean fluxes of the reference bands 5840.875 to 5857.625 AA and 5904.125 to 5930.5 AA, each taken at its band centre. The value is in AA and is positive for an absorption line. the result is 8.6 AA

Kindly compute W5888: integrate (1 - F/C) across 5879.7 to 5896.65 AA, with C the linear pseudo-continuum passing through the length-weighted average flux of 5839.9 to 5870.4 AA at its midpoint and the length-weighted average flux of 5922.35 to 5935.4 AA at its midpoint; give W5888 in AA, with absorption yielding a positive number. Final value 7.8 AA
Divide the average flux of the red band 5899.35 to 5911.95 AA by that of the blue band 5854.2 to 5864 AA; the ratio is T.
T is 0.74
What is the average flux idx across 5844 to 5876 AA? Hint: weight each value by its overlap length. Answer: 32.5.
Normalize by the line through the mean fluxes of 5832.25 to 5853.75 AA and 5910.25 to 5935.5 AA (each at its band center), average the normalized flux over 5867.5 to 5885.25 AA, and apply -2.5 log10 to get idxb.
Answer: 0.23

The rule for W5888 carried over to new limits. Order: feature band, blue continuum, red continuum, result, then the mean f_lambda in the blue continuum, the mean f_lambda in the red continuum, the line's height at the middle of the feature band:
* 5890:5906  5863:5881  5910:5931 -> 6.3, 29.1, 28.1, 28.6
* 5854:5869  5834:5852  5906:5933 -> 1.1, 36.7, 28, 34.6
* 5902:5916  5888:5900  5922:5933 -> -3.3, 14.3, 29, 20.9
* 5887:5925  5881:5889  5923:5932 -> 3.8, 19.7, 28.9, 24.2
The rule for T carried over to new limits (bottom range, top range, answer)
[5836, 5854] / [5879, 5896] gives 0.49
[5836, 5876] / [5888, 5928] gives 0.68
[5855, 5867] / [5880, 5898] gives 0.53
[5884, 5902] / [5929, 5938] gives 1.92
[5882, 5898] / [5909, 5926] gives 1.73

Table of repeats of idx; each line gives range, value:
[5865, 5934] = 24.6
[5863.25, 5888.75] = 26.3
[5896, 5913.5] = 22.7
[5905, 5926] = 27.4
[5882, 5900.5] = 16.3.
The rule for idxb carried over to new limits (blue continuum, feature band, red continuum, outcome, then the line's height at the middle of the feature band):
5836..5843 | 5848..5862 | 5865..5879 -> 0.012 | 33.8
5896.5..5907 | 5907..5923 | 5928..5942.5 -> -0.116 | 24.7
